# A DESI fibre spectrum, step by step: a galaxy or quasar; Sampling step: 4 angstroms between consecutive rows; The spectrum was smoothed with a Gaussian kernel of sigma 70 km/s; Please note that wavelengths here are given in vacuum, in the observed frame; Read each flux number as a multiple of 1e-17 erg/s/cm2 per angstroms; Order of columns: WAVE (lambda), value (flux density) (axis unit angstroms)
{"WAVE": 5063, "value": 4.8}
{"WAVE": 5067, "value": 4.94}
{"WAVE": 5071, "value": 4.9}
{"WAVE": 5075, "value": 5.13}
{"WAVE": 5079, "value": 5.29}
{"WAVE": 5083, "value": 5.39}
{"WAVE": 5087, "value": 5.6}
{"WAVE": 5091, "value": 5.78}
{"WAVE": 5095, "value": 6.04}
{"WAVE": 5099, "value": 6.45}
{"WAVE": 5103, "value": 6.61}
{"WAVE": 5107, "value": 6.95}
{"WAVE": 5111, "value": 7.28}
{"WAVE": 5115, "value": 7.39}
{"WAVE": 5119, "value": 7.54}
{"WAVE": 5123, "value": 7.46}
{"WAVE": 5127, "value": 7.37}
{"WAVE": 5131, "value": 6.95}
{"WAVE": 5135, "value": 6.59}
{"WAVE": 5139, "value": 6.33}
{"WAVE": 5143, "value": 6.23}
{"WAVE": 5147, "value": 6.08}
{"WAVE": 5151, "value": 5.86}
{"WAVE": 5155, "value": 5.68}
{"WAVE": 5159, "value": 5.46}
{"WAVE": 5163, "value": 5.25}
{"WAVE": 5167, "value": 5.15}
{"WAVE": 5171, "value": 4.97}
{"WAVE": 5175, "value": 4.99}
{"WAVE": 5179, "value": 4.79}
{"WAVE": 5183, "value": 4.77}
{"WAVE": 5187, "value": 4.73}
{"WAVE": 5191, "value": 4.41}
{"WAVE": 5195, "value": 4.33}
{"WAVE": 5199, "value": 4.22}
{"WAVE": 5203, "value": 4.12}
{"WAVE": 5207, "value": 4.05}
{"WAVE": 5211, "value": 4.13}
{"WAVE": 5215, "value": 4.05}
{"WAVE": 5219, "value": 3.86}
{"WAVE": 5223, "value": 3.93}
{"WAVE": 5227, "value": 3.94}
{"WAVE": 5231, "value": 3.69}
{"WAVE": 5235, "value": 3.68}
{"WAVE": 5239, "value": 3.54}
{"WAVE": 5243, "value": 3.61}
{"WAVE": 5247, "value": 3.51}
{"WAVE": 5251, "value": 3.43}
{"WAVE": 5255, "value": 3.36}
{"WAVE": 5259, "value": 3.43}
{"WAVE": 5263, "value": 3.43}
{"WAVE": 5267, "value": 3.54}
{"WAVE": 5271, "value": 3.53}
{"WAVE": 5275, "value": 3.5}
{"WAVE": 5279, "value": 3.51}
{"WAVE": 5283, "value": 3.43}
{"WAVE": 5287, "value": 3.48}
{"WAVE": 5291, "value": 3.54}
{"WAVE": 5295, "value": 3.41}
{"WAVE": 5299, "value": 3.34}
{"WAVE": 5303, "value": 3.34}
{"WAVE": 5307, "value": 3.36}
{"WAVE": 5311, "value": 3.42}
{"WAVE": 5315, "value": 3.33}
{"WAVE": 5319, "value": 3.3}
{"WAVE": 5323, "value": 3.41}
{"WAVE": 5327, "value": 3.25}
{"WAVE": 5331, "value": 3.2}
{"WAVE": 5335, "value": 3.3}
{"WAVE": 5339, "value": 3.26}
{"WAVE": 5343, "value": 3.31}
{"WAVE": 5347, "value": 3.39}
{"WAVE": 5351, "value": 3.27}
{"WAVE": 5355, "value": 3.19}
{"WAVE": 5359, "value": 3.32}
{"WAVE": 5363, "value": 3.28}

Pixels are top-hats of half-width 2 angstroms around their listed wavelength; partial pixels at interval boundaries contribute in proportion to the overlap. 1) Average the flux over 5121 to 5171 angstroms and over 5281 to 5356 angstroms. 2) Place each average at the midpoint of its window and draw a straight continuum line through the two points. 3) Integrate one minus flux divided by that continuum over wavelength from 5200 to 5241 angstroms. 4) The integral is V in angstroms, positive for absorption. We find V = 8.6 angstroms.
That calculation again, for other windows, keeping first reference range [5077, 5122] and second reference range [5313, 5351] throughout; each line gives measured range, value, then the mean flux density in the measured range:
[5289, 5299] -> 1.0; 3.45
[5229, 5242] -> 2.7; 3.63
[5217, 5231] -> 2.6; 3.88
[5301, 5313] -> 0.9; 3.37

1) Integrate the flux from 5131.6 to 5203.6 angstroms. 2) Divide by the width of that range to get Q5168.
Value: 5.28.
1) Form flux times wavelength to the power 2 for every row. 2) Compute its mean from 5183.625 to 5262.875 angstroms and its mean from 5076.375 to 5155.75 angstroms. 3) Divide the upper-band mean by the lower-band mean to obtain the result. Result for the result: 0.63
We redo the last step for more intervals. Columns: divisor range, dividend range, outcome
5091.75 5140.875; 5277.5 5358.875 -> 0.53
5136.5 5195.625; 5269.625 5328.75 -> 0.68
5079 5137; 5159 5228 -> 0.70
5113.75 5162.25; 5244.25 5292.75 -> 0.56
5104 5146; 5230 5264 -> 0.53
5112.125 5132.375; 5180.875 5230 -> 0.59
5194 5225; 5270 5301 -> 0.87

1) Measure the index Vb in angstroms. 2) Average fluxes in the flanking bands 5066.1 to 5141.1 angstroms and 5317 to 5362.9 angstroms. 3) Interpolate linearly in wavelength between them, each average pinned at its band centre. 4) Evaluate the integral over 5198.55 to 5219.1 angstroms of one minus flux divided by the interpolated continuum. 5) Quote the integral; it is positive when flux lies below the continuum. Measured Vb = 3.7 angstroms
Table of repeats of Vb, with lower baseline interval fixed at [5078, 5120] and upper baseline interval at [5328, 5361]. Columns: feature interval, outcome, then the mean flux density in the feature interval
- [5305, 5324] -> 1.5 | 3.36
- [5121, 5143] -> -3.3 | 6.88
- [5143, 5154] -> -0.4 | 5.99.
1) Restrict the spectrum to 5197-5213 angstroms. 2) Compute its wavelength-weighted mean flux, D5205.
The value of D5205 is 4.13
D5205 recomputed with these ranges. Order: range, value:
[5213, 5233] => 3.89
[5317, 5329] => 3.32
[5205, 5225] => 4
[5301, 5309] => 3.35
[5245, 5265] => 3.43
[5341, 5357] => 3.29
